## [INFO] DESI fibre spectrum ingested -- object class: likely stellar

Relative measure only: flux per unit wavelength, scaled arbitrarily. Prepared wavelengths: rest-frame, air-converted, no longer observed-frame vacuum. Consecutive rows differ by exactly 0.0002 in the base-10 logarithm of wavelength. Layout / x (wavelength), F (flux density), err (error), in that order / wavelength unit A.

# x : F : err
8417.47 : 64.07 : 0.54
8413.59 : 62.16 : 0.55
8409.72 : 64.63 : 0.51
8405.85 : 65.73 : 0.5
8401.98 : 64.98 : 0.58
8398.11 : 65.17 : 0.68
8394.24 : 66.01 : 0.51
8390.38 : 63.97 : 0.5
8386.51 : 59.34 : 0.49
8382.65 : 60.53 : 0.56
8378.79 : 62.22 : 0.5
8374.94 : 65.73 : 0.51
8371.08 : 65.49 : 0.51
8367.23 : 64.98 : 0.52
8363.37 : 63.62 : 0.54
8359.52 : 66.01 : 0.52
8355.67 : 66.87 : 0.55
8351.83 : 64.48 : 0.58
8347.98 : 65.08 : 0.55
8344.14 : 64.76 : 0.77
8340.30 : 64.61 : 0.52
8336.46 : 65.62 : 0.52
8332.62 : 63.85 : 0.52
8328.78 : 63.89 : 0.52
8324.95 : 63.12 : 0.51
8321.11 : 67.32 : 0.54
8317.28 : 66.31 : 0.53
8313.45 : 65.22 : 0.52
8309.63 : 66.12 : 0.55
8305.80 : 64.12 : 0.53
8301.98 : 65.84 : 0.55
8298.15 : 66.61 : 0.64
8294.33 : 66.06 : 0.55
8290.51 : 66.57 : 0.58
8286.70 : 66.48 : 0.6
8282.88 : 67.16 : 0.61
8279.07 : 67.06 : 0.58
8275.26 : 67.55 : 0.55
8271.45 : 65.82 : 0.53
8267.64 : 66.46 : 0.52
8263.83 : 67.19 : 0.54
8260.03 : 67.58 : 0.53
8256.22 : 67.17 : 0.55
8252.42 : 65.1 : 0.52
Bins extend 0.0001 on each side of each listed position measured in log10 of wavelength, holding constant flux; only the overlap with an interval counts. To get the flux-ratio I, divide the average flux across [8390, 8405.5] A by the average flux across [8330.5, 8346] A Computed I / 1.01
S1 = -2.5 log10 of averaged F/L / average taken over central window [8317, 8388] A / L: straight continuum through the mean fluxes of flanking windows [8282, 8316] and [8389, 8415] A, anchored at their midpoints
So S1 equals 0.02 mag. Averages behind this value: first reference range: 66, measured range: 64.4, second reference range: 64.7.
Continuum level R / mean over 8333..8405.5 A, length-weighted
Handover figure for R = 64.4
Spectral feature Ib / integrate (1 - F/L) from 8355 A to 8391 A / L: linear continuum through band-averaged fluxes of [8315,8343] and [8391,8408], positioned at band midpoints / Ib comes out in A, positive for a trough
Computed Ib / 0.8 A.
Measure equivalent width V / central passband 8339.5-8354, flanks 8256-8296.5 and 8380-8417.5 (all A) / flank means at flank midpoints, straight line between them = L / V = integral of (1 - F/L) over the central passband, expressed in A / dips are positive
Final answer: 0.0 A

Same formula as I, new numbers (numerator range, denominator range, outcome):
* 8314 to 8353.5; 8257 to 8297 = 0.97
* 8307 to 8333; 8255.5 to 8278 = 0.97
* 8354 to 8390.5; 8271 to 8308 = 0.96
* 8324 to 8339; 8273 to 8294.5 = 0.96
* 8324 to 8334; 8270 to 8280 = 0.95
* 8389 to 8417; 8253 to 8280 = 0.97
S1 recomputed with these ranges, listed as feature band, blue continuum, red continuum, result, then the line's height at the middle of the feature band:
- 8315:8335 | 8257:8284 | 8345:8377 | 0.02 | 65.9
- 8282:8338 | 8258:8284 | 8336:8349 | 0.00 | 65.9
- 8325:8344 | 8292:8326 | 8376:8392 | 0.00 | 64.3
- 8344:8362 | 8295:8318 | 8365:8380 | -0.01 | 65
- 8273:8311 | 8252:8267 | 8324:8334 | -0.02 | 65.4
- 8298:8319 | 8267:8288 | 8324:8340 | 0.00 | 65.3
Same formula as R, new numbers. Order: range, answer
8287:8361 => 65.4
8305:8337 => 65.1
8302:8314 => 65.3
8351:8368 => 65.2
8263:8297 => 66.7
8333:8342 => 64.9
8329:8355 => 64.8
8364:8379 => 64.8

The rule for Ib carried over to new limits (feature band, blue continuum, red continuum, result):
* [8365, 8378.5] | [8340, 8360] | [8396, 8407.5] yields 0.1 A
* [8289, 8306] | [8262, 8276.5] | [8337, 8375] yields 0.0 A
